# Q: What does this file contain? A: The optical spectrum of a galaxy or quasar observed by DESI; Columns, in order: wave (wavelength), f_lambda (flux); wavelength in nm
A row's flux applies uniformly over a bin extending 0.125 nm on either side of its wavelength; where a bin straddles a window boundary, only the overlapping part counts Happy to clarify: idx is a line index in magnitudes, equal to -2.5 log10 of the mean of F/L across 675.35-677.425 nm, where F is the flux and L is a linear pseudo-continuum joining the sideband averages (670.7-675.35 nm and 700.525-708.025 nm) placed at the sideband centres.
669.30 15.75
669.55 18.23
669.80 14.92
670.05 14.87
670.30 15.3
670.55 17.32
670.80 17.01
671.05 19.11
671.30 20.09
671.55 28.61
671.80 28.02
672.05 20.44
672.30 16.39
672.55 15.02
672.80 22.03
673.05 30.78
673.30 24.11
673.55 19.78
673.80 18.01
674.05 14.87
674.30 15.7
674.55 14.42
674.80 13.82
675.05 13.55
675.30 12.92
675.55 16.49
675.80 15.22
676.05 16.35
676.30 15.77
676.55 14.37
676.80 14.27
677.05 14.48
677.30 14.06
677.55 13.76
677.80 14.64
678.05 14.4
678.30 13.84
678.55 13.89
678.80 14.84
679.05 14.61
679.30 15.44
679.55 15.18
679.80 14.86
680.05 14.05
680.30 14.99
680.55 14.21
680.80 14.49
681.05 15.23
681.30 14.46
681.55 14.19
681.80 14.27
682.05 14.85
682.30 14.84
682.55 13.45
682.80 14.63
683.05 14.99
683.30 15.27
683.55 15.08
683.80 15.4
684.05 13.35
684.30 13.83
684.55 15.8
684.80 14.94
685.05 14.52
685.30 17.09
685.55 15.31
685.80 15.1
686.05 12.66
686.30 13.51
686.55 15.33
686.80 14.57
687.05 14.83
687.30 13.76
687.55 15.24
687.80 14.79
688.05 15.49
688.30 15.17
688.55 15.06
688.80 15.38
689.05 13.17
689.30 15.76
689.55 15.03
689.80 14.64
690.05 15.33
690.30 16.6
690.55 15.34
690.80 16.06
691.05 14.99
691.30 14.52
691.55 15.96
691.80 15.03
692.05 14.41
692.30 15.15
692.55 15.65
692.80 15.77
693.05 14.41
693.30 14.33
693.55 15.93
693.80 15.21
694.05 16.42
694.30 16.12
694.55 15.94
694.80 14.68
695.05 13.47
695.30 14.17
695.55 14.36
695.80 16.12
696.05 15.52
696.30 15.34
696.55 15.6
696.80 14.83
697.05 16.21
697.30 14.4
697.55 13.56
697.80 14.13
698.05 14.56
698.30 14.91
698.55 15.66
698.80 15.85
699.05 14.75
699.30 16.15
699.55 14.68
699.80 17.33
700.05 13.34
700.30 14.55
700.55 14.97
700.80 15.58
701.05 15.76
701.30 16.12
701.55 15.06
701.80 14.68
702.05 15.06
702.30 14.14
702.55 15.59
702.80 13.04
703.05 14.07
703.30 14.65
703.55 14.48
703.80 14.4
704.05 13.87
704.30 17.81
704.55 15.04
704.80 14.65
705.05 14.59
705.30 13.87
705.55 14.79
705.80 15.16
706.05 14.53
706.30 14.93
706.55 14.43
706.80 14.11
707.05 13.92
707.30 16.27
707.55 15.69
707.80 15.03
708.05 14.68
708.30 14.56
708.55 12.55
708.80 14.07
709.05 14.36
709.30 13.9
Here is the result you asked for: 0.24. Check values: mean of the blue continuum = 19.3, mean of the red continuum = 14.9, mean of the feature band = 15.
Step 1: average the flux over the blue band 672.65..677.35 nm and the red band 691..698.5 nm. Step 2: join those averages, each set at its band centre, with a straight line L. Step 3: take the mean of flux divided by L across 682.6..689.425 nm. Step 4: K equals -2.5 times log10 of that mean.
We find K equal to 0.08 mag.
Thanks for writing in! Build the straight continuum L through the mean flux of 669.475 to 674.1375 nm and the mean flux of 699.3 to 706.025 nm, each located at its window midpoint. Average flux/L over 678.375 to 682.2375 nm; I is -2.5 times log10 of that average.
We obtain 0.25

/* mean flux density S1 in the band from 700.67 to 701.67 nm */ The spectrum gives 15.6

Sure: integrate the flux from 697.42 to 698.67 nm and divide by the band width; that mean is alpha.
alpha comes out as 14.6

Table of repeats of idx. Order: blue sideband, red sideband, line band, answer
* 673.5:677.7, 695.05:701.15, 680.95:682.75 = 0.04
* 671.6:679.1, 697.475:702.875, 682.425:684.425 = 0.12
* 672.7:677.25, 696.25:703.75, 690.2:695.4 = 0.02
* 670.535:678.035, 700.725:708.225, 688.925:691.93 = 0.07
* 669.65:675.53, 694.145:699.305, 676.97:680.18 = 0.22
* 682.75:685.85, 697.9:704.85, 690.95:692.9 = -0.01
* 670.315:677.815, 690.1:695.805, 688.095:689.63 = 0.06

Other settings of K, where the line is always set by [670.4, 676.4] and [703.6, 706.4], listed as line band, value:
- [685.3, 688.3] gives 0.16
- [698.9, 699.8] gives 0.00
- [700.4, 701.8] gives -0.01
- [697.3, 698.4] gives 0.10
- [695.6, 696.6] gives 0.02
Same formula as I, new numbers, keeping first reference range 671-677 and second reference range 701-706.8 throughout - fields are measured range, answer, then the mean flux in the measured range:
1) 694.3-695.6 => 0.08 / 14.7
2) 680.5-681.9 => 0.20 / 14.5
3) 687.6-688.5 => 0.10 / 15.1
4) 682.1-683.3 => 0.18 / 14.6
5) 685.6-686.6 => 0.19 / 14.1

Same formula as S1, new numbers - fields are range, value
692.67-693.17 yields 15.1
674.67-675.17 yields 13.7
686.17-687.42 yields 14.4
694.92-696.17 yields 14.7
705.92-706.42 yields 14.7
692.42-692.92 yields 15.7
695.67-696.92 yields 15.5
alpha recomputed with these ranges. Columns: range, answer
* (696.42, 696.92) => 15.2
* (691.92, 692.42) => 14.8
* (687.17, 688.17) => 14.8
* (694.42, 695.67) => 14.5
